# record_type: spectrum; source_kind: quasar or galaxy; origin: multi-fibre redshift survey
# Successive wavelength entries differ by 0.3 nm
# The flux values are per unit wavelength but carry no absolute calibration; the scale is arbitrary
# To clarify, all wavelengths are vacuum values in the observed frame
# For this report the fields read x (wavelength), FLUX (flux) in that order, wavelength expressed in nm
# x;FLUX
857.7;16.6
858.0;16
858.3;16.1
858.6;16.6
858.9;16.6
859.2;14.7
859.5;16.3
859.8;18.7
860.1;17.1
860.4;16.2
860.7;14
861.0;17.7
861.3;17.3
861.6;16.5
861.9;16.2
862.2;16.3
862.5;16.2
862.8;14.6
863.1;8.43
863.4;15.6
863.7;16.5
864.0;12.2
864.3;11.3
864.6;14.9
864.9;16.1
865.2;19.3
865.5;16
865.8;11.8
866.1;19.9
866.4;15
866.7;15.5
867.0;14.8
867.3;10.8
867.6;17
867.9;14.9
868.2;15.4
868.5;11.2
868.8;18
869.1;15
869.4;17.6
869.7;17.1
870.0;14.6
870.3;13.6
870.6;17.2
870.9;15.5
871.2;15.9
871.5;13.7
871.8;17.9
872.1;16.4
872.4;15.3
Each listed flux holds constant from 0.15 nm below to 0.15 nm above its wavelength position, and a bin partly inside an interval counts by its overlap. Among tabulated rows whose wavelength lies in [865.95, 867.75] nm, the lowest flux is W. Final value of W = 10.8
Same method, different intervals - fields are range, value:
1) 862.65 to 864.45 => 8.43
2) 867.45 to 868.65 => 11.2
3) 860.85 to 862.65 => 16.2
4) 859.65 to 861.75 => 14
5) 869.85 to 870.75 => 13.6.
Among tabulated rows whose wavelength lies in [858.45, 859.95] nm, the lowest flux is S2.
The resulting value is 14.7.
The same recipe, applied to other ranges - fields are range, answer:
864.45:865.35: 14.9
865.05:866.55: 11.8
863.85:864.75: 11.3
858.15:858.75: 16.1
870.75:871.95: 13.7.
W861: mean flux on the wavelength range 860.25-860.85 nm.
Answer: 15.1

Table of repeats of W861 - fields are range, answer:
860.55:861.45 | 16.3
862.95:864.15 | 13.2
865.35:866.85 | 15.6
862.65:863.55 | 12.9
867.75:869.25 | 14.9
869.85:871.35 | 15.4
